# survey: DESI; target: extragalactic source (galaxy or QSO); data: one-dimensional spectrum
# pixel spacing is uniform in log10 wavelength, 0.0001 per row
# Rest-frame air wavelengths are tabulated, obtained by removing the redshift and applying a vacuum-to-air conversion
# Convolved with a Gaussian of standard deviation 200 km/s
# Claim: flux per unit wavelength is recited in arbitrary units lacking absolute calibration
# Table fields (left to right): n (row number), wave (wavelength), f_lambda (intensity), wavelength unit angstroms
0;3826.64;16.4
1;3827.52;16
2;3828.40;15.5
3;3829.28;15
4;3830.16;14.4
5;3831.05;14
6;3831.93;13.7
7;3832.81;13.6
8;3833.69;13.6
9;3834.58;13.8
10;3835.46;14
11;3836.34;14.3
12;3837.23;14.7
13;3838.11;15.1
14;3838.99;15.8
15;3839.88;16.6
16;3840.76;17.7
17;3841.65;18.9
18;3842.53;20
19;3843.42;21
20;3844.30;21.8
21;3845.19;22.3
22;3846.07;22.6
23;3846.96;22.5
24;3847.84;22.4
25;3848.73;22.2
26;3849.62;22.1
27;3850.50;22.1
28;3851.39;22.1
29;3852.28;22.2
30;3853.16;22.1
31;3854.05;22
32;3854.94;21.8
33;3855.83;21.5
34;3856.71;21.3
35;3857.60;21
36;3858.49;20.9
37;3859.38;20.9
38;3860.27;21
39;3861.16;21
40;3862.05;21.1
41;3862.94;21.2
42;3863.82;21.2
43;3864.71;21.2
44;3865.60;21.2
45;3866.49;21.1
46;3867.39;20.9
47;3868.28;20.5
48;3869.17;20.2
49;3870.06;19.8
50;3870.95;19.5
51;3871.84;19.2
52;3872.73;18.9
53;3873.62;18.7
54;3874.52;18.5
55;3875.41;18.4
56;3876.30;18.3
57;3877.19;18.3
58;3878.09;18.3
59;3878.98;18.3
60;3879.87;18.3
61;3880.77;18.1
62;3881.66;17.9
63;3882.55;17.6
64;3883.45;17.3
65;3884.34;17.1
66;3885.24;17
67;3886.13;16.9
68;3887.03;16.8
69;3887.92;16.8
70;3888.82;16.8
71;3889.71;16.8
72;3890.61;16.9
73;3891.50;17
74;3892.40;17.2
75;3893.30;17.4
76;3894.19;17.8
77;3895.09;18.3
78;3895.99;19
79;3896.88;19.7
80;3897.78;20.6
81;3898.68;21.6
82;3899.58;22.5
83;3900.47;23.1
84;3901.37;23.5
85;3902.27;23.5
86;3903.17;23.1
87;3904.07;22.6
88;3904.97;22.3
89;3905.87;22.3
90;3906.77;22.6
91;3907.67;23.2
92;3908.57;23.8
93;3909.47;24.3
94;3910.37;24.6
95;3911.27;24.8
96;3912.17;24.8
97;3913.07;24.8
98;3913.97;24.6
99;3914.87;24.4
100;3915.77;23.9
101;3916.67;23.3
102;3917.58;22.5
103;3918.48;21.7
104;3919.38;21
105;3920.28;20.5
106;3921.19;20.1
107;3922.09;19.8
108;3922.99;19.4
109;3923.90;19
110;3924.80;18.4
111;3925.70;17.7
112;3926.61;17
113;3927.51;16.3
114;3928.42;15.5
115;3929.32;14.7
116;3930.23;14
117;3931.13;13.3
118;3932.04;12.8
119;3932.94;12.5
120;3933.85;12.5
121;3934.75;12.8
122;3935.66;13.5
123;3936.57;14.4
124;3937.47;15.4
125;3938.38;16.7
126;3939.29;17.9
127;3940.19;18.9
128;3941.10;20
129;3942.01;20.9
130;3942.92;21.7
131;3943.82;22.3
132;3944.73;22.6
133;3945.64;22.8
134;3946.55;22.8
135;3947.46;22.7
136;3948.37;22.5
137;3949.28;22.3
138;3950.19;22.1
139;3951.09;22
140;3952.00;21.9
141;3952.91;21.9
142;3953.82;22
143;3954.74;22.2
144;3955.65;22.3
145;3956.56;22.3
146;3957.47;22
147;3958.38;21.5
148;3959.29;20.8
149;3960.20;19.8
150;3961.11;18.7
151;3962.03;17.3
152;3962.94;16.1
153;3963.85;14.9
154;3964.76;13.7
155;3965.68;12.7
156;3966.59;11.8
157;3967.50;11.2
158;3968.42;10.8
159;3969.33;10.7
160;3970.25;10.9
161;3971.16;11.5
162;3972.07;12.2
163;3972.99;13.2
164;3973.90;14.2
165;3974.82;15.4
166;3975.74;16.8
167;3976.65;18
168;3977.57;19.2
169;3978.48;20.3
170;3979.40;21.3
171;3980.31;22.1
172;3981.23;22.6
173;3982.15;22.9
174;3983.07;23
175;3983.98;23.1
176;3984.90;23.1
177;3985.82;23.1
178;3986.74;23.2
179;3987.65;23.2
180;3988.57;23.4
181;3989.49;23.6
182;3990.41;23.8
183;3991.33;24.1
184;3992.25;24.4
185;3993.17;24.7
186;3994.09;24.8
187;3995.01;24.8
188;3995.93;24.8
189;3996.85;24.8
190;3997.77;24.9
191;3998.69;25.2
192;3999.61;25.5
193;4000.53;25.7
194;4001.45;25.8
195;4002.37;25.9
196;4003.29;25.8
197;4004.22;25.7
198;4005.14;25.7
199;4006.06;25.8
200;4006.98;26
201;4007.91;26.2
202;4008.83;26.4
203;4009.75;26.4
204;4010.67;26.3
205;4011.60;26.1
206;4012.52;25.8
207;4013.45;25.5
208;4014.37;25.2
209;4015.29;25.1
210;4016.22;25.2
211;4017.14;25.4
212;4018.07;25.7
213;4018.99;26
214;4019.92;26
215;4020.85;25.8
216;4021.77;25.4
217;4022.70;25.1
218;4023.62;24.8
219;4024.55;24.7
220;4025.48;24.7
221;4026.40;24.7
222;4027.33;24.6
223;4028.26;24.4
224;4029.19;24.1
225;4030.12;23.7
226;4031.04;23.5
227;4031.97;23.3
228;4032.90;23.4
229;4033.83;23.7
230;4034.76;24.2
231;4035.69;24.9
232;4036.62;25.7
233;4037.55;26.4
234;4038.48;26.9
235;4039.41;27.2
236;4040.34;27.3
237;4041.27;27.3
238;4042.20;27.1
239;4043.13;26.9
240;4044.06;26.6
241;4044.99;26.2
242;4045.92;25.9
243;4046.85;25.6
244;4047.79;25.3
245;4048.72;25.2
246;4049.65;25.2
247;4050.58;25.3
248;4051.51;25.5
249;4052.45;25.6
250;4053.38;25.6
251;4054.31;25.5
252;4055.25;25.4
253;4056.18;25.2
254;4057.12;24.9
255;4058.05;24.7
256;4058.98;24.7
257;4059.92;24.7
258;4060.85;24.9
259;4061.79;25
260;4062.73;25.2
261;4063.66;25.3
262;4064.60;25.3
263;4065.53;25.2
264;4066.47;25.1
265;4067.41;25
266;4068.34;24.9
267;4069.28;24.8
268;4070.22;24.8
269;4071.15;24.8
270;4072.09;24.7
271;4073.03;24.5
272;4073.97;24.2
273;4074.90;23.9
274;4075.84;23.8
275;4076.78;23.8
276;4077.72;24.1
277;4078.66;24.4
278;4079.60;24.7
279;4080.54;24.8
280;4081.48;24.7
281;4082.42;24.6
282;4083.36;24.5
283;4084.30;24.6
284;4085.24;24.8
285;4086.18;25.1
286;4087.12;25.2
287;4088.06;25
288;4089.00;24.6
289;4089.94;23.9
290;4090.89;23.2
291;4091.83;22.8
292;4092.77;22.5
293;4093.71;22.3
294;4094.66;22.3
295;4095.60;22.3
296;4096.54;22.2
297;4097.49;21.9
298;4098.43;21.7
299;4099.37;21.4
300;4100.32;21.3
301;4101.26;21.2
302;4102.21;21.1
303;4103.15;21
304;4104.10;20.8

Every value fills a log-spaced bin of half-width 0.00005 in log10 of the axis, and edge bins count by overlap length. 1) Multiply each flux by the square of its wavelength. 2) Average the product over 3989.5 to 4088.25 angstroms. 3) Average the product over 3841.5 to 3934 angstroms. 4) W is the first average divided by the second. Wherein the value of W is 1.4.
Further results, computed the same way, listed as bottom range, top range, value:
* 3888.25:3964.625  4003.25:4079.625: 1.34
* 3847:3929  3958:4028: 1.14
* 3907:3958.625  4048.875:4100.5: 1.30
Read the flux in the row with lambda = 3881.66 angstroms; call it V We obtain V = 17.9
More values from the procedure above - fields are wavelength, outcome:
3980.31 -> 22.1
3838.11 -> 15.1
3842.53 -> 20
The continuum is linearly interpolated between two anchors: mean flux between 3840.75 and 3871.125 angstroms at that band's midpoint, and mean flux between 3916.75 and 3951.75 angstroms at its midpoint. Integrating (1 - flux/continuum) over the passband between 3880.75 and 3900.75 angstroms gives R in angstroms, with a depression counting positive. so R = 1.8 angstroms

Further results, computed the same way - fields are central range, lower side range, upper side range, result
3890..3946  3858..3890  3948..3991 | -2.1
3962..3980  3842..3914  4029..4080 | 6.6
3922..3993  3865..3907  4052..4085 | 9.5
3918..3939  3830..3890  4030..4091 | 4.5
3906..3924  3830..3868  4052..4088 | -1.4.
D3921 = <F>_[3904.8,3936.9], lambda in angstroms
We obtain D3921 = 19.5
